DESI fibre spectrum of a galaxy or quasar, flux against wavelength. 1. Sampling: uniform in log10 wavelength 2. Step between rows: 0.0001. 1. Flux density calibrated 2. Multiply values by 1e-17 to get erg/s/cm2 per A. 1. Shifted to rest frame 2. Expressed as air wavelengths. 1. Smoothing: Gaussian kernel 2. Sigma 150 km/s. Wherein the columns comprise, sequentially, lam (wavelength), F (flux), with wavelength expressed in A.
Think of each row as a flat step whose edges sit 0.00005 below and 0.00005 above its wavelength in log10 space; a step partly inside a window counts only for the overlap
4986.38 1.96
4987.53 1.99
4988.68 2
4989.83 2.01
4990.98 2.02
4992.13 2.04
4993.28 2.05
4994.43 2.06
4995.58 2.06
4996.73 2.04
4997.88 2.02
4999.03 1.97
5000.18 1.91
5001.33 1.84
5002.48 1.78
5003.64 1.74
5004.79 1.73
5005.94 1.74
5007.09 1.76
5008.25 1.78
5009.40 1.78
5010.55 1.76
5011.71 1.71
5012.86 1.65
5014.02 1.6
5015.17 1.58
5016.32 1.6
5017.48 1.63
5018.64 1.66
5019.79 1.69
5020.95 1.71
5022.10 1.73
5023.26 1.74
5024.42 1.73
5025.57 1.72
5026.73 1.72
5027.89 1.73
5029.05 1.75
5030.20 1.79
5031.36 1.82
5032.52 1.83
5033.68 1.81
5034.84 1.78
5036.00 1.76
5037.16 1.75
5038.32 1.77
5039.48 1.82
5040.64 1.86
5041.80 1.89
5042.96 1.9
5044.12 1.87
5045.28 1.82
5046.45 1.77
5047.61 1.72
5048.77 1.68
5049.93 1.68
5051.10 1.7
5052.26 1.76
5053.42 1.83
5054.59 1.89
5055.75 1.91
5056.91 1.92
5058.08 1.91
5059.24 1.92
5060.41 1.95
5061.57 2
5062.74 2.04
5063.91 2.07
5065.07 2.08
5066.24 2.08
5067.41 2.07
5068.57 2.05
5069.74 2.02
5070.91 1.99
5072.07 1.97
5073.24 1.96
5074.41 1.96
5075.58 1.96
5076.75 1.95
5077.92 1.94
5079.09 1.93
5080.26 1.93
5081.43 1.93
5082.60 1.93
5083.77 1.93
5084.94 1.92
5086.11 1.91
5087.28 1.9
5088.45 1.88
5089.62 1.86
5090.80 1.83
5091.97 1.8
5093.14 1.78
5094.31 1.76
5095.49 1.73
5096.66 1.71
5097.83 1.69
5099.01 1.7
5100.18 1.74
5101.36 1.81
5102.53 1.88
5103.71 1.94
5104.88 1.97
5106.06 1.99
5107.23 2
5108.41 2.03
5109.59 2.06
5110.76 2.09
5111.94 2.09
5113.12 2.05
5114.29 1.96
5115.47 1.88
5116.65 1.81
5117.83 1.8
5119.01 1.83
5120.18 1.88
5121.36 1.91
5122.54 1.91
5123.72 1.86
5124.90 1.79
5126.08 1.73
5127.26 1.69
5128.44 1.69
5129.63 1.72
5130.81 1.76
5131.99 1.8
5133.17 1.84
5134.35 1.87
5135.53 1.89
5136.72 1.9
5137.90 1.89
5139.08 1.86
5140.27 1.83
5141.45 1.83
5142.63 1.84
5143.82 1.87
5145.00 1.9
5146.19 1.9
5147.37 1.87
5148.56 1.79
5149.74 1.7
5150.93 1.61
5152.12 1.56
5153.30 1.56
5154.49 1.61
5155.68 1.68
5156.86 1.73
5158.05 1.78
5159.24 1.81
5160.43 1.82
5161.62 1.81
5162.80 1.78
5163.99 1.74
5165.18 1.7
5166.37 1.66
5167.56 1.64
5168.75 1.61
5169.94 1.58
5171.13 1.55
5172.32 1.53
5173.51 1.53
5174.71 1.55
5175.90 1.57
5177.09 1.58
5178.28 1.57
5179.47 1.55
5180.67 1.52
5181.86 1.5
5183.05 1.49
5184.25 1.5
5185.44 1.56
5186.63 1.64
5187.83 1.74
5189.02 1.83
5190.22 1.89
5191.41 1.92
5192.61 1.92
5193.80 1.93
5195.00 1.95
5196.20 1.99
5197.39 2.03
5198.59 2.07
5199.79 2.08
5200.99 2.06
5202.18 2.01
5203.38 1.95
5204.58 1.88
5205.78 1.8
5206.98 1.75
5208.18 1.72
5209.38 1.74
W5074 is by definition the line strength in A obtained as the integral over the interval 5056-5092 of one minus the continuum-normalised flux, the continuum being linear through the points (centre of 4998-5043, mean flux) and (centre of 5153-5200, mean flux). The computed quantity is -4.4 A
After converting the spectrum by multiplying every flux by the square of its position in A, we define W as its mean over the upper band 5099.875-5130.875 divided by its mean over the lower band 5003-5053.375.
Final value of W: 1.1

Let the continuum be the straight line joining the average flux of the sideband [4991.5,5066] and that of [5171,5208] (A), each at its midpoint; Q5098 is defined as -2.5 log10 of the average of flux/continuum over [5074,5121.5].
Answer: -0.06 mag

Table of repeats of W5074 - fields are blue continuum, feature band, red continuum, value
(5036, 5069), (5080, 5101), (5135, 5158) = 0.1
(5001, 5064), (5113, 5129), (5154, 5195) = -1.1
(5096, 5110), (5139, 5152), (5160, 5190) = -0.6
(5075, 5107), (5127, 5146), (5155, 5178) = -0.9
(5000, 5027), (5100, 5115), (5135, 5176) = -2.2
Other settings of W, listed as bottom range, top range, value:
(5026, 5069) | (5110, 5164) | 1.01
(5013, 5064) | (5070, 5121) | 1.09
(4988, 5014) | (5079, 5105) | 1.02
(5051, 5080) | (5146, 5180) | 0.88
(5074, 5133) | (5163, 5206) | 0.96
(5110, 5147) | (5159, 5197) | 0.92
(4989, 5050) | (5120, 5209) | 1.04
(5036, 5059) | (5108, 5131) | 1.06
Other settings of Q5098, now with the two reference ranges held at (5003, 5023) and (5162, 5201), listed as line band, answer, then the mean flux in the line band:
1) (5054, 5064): -0.15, 1.95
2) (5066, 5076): -0.18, 2.01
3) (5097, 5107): -0.08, 1.84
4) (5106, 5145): -0.10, 1.88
